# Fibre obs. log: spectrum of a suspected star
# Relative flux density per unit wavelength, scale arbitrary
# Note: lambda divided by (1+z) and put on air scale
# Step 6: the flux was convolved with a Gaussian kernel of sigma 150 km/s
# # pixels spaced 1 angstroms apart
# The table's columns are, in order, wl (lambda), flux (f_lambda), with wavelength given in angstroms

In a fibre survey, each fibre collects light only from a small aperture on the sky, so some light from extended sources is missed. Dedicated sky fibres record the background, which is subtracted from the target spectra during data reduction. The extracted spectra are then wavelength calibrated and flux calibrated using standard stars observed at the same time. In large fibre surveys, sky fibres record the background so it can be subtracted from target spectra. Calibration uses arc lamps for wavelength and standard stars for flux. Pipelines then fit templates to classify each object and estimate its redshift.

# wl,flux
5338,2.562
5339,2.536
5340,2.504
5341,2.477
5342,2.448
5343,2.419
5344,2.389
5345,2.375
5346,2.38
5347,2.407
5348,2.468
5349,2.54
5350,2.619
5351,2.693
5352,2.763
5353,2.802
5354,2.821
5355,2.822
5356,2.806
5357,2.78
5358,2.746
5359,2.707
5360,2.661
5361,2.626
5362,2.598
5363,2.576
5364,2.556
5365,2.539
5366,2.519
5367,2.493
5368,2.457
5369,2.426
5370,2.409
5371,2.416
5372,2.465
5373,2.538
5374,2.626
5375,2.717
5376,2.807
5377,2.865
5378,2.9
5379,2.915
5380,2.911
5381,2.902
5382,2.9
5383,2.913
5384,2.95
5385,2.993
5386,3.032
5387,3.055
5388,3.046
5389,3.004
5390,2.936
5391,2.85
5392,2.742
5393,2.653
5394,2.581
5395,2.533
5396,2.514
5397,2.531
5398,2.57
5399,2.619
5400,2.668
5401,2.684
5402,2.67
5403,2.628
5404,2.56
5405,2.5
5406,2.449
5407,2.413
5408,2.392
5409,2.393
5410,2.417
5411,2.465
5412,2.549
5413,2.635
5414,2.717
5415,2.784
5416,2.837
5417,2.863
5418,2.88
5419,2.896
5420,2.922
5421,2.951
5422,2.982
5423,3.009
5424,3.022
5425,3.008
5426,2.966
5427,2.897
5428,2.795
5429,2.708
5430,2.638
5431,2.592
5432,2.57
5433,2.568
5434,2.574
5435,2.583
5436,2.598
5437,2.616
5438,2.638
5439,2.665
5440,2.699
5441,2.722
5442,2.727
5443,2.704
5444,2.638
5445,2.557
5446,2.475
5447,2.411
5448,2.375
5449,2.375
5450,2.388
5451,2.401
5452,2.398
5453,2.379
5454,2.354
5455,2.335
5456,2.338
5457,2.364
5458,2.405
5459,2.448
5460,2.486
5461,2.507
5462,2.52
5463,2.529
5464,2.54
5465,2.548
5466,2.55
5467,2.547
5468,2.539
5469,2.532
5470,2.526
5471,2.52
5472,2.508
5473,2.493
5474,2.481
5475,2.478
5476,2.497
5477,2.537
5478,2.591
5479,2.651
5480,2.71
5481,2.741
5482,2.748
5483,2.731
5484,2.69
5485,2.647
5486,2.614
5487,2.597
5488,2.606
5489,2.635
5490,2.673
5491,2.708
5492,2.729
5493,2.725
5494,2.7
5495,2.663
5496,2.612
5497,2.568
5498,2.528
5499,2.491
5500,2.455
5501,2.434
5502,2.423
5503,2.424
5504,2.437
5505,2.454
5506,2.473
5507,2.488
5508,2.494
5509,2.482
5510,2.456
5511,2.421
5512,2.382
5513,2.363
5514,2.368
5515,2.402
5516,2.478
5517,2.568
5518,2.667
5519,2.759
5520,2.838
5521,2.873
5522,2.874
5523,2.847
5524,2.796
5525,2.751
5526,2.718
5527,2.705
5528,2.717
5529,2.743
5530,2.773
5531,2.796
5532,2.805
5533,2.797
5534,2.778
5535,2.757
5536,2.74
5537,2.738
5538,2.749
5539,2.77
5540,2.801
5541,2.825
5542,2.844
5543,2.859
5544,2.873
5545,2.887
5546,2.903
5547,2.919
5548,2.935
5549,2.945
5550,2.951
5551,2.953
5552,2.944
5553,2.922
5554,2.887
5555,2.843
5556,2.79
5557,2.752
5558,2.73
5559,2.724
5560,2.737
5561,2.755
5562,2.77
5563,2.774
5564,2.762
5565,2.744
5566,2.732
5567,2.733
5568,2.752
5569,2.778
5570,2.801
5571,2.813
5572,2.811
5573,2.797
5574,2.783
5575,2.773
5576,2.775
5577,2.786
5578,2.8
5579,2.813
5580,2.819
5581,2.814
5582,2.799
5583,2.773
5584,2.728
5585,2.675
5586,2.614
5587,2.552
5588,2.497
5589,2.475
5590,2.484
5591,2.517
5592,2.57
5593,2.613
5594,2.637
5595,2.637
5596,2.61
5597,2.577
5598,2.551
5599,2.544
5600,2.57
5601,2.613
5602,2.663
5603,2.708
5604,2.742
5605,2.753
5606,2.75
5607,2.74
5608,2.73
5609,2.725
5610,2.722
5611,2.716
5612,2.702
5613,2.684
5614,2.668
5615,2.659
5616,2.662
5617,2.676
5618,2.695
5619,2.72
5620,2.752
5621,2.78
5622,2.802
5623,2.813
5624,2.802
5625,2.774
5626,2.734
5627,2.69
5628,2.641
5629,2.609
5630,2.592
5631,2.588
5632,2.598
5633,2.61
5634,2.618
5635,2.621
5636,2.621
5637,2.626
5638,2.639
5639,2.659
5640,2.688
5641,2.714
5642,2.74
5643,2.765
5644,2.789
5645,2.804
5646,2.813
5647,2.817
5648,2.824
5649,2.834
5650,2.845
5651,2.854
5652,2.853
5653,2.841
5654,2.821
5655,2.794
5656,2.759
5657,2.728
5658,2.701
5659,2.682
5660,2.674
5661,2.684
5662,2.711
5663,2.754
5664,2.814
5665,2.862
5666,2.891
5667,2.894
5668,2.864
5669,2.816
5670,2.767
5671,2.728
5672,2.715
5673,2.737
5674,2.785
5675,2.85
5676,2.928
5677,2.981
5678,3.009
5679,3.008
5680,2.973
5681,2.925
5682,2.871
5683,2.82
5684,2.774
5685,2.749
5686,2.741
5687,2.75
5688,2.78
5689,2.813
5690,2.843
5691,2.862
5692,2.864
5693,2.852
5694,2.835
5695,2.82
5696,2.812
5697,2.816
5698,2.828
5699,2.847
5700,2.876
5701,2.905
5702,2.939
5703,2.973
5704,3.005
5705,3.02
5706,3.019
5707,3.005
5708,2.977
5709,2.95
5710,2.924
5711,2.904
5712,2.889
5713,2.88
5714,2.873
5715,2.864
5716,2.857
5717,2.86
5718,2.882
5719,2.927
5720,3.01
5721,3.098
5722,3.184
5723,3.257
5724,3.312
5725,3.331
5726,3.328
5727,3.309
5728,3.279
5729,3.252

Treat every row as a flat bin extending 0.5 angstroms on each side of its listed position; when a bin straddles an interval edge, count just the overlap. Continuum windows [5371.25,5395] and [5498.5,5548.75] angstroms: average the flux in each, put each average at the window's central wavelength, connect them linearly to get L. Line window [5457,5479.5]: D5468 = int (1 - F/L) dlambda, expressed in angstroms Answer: 1.8 angstroms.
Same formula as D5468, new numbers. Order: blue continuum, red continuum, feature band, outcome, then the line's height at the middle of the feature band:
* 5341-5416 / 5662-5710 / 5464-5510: 2.7 angstroms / 2.73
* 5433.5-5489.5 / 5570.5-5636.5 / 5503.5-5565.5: -2.6 angstroms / 2.62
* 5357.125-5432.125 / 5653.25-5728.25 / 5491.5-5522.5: 2.6 angstroms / 2.78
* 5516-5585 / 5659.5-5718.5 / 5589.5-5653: 3.0 angstroms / 2.83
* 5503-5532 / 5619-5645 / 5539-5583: -2.9 angstroms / 2.64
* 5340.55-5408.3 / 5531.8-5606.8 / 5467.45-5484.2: 0.8 angstroms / 2.71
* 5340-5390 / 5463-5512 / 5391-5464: 0.2 angstroms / 2.62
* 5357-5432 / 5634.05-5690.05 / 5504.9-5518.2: 1.4 angstroms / 2.75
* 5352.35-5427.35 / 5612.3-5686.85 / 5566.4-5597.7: 0.6 angstroms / 2.75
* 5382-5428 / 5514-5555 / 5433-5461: 2.6 angstroms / 2.76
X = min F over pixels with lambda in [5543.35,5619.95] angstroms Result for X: 2.475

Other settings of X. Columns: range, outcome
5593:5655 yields 2.544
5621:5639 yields 2.588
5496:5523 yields 2.363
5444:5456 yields 2.335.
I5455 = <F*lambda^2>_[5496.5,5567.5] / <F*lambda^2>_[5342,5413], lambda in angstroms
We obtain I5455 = 1.08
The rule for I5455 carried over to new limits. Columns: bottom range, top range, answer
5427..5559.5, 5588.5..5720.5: 1.12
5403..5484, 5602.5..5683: 1.14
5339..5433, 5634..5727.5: 1.19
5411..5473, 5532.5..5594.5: 1.11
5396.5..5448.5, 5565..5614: 1.07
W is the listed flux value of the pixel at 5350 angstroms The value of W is 2.619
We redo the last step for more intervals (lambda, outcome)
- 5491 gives 2.708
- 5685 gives 2.749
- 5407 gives 2.413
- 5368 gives 2.457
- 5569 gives 2.778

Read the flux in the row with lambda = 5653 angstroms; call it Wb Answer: 2.841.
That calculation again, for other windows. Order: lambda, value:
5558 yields 2.73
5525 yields 2.751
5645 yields 2.804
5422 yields 2.982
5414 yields 2.717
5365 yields 2.539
